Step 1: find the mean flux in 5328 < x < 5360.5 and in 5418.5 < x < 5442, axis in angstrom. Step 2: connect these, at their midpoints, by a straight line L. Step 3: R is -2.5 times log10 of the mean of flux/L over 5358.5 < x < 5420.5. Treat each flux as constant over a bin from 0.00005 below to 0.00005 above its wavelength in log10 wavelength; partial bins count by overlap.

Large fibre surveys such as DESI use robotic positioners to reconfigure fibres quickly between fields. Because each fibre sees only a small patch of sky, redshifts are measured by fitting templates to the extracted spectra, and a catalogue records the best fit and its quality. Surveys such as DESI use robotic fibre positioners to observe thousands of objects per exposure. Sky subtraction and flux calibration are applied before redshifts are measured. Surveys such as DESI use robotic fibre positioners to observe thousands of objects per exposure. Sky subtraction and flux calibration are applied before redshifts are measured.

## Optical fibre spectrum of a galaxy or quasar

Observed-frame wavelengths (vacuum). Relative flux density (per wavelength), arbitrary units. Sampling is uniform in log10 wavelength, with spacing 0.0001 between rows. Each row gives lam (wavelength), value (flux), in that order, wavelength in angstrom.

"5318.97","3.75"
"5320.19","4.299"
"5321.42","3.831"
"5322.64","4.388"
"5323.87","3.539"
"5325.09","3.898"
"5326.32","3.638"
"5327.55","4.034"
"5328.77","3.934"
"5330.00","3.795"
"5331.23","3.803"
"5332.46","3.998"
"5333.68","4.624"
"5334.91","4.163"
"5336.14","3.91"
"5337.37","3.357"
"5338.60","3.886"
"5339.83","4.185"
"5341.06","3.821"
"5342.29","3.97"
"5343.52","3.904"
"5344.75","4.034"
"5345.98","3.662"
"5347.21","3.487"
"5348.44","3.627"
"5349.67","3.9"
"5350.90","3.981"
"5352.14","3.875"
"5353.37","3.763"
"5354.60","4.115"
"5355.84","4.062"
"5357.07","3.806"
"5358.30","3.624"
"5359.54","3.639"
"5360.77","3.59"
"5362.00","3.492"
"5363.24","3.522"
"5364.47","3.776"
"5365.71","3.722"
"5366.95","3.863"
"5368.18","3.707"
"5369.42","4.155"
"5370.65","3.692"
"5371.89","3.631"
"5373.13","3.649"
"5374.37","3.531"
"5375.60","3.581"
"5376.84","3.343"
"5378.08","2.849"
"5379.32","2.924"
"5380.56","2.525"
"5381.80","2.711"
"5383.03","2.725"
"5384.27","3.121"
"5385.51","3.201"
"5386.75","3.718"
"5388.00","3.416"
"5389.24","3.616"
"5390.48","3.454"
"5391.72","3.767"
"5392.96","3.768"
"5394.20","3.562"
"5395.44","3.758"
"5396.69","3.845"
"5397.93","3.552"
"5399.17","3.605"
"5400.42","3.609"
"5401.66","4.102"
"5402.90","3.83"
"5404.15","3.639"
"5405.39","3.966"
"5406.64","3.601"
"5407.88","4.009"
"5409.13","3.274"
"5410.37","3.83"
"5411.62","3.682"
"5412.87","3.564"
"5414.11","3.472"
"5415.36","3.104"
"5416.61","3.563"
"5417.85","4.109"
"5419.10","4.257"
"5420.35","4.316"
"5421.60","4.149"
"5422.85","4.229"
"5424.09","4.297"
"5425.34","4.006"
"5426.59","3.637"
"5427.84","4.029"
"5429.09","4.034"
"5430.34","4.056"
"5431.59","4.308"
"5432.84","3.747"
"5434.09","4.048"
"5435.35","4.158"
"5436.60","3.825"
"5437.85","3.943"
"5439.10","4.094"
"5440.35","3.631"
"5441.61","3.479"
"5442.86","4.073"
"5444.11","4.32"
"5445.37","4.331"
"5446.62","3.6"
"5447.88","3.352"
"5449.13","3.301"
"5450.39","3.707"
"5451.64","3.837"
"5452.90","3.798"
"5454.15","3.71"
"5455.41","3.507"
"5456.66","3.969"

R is 0.11 mag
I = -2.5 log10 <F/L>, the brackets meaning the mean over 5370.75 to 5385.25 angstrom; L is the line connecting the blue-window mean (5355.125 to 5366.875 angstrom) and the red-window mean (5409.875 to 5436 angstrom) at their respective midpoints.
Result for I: 0.188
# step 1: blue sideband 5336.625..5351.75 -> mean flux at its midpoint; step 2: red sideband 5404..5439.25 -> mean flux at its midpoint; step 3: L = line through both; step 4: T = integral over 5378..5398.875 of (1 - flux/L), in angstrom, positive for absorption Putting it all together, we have 2.8 angstrom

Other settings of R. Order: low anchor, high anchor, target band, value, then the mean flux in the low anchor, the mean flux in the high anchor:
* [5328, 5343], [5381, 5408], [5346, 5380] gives 0.03 mag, 3.95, 3.56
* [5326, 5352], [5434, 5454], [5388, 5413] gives 0.05 mag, 3.89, 3.83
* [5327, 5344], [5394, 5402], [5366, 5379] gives 0.07 mag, 3.96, 3.71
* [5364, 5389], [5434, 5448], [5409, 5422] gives -0.02 mag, 3.39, 3.92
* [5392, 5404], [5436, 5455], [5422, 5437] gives -0.07 mag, 3.73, 3.8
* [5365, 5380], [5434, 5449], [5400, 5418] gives 0.01 mag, 3.55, 3.88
